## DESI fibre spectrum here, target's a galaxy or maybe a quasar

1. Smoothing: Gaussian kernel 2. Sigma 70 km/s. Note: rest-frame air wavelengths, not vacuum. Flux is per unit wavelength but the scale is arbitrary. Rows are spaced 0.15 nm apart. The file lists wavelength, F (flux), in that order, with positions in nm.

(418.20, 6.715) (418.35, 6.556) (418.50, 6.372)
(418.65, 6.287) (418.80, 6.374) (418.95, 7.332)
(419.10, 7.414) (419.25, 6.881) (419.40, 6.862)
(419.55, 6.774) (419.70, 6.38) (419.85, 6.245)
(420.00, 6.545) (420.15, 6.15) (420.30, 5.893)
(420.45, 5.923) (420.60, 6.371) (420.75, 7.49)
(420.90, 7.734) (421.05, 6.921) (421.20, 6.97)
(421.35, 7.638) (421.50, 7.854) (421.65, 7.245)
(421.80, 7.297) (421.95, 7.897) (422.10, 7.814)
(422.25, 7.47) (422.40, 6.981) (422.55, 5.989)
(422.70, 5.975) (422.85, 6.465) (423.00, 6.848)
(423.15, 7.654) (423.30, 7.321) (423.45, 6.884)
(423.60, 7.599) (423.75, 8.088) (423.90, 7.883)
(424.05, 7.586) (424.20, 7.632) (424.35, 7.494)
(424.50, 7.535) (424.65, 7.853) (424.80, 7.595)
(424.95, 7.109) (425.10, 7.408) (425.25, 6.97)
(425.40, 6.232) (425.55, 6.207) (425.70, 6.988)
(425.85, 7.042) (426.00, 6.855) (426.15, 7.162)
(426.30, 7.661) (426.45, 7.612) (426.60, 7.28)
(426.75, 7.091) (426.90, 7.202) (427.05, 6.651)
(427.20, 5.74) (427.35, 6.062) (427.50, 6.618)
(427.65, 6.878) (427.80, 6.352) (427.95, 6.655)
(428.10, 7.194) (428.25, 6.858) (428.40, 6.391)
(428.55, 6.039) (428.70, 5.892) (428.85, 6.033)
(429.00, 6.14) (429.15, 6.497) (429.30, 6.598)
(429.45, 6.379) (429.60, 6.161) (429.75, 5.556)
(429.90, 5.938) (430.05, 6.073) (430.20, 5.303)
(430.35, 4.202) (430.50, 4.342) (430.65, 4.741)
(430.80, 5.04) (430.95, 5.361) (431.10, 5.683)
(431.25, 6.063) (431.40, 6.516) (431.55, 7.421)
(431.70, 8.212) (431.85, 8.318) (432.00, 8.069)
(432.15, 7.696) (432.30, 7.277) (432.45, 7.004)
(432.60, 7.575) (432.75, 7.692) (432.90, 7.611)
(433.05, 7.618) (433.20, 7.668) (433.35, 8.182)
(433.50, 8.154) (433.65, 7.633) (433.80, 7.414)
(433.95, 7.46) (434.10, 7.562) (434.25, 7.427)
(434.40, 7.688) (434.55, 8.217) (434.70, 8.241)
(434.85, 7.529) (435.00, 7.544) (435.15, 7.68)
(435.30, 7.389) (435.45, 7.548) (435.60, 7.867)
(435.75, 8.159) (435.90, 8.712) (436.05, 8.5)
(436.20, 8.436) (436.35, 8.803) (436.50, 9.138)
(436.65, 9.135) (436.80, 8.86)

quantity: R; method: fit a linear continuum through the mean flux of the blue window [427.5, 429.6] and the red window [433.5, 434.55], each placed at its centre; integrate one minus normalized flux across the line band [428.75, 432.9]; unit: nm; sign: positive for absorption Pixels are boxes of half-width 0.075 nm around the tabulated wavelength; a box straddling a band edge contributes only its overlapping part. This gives 0.339 nm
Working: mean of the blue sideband 6.45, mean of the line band 6.39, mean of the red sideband 7.62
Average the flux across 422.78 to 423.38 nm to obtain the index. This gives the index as 7.08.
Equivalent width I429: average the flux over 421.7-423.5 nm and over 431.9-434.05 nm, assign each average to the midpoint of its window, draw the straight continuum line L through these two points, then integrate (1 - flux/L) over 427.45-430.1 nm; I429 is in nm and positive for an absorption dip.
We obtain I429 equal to 0.38 nm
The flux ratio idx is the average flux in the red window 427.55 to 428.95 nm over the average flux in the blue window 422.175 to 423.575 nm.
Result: 0.94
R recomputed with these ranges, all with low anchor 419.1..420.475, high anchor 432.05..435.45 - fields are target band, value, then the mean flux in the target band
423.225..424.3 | -0.119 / 7.57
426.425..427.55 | 0.053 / 6.75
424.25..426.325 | -0.062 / 7.14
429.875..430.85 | 0.306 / 5.05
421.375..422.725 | -0.114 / 7.23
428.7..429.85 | 0.175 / 6.17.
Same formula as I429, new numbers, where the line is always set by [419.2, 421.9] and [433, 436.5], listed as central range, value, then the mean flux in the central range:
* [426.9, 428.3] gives 0.151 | 6.59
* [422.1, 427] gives -0.023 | 7.18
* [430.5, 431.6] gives 0.280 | 5.69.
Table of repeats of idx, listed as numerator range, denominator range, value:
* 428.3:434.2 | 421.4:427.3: 0.93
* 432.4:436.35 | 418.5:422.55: 1.13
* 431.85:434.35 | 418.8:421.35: 1.13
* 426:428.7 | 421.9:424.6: 0.93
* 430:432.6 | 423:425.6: 0.86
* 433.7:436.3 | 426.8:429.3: 1.22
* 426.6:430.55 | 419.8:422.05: 0.89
